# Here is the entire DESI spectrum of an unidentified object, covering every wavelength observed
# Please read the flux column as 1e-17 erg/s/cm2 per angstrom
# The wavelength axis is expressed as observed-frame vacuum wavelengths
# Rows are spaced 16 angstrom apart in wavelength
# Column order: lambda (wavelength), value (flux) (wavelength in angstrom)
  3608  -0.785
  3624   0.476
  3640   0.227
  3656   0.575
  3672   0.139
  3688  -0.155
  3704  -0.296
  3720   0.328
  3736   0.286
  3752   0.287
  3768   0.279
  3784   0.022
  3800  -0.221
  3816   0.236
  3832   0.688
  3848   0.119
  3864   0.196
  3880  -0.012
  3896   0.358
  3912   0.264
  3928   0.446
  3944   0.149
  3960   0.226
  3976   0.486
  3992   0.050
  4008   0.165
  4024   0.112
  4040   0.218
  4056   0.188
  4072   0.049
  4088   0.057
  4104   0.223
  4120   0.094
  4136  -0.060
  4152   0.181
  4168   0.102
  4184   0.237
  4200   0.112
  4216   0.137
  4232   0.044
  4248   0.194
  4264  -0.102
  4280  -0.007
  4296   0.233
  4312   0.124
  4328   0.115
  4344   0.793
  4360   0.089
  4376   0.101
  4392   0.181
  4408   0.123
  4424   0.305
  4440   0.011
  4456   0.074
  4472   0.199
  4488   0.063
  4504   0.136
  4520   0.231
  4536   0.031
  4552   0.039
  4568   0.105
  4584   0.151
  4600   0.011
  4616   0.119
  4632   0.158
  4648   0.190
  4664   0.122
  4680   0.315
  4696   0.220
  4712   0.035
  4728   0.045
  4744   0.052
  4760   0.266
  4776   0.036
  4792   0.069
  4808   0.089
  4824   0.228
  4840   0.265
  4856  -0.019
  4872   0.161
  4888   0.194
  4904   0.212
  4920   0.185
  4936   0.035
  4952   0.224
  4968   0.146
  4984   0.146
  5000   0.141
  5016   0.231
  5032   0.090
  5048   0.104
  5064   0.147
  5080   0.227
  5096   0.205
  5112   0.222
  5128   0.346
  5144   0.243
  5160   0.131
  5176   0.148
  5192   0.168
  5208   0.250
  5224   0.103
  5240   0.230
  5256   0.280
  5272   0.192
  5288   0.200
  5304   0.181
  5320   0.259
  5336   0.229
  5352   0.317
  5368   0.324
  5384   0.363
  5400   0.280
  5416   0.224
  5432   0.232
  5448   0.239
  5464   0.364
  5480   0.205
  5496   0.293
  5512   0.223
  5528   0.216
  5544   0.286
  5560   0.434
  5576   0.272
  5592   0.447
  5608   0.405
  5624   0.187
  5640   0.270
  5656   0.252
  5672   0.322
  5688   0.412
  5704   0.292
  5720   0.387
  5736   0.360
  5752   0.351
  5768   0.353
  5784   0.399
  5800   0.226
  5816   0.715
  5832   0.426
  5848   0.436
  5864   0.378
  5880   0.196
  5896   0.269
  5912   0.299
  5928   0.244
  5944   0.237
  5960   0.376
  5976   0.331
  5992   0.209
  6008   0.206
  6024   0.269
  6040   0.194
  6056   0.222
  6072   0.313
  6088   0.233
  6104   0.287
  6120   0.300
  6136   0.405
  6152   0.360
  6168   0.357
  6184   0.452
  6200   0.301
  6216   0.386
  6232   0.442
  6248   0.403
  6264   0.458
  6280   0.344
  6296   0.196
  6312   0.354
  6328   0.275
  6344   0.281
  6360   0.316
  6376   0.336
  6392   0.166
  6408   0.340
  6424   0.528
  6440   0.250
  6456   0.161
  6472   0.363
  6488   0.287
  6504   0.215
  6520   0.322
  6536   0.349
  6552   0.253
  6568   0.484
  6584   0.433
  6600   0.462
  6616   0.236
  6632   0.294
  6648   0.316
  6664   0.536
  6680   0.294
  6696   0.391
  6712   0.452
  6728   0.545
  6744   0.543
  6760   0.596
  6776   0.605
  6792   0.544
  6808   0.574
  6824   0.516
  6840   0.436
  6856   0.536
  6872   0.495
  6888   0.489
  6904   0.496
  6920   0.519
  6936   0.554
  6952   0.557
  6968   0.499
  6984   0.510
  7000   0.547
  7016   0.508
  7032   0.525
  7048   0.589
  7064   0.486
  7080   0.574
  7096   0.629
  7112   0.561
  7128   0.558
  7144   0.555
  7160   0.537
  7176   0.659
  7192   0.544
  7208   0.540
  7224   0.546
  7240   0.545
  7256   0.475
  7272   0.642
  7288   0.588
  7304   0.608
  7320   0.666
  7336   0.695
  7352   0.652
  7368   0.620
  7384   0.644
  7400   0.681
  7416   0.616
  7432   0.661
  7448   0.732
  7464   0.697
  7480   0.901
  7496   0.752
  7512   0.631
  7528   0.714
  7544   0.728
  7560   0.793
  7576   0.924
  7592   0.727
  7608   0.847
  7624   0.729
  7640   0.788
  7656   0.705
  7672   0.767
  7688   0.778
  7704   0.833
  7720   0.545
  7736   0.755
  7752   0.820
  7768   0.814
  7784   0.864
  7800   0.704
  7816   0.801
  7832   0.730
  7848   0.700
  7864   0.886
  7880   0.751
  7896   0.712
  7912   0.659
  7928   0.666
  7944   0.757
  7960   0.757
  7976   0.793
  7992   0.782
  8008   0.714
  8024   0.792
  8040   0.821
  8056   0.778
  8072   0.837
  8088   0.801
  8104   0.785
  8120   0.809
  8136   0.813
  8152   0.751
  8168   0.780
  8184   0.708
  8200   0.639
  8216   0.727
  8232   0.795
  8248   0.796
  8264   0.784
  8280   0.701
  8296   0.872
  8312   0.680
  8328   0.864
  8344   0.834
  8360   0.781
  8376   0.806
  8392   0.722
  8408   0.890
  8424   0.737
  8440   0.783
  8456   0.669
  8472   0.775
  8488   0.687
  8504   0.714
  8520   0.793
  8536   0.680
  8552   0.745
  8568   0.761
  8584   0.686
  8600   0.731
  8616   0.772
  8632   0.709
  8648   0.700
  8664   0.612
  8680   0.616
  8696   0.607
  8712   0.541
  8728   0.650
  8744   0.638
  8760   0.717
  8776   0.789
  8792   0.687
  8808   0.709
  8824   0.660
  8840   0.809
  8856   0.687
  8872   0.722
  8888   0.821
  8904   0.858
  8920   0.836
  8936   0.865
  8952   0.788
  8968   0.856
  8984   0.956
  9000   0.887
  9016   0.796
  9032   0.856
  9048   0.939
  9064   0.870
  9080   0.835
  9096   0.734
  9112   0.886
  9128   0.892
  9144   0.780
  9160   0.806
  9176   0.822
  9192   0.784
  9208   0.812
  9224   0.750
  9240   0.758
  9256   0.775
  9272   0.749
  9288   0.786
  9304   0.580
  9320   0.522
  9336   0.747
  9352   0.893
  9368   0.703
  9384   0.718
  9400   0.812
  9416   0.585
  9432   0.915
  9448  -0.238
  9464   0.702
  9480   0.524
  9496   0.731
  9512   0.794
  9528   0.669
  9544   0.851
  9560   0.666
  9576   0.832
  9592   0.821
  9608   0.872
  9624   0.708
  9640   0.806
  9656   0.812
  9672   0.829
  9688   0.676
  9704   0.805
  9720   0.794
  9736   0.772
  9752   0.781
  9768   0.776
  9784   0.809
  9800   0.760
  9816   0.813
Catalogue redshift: 0.684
